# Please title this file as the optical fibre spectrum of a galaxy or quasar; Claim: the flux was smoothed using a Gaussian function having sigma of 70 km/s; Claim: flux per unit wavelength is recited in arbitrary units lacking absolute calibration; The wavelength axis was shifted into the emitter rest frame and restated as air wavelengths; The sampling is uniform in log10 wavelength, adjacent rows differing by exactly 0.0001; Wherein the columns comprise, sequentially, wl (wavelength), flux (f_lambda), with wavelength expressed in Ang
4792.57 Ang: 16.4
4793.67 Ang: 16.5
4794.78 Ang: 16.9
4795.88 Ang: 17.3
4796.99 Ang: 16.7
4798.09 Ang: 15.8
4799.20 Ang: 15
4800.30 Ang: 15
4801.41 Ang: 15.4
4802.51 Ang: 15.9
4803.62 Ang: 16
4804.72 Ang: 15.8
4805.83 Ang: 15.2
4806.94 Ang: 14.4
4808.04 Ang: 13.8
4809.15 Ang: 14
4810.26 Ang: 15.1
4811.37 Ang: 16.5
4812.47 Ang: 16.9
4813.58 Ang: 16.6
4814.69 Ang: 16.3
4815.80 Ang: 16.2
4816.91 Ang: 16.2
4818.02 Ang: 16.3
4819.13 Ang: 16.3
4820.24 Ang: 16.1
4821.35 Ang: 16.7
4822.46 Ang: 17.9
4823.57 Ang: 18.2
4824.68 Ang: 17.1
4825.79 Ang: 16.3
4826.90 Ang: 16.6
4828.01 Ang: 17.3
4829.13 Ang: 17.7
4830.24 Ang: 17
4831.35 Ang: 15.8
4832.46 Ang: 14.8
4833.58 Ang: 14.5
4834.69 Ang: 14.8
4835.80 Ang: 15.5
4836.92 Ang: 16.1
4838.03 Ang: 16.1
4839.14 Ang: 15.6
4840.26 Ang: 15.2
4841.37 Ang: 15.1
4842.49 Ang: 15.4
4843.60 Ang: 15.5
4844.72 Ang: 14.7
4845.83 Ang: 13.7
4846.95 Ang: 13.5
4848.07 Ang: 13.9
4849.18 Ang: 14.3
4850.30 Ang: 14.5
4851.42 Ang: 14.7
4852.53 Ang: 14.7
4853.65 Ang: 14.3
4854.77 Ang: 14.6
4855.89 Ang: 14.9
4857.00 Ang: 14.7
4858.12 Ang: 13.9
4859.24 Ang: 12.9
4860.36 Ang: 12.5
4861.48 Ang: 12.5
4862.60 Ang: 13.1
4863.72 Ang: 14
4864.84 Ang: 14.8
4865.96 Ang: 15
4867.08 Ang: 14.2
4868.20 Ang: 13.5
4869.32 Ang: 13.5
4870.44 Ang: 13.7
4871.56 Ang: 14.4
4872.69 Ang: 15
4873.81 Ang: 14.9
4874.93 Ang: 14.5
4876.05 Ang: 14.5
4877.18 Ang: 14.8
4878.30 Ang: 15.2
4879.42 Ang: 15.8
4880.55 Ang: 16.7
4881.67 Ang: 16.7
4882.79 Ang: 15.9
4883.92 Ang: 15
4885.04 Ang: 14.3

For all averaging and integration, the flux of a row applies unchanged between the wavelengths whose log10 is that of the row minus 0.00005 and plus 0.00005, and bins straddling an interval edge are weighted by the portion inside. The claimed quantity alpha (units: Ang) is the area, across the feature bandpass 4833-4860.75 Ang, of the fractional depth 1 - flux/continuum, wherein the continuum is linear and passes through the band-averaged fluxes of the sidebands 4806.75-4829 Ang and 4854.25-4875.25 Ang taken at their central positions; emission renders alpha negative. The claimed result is 0.5 Ang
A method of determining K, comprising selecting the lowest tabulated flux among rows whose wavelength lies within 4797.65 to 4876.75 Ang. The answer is 12.5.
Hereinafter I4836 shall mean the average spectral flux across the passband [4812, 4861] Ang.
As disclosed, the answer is 15.5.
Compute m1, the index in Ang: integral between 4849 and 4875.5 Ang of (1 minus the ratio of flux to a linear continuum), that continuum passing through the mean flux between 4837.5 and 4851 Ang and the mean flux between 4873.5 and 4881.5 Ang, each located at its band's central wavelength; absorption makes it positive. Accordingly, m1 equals 1.63 Ang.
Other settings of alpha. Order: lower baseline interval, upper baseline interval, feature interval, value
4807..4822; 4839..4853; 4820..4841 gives -1.4 Ang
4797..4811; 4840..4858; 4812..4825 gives -1.5 Ang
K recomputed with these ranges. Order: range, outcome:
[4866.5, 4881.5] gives 13.5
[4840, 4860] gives 12.9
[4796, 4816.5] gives 13.8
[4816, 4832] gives 15.8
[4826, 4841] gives 14.5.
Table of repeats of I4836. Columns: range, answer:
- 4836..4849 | 15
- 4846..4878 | 14.1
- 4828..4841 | 15.8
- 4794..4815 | 15.7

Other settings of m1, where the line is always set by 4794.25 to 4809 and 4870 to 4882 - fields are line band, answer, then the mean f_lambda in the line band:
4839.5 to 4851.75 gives 0.6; 14.6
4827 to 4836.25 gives -0.3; 16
